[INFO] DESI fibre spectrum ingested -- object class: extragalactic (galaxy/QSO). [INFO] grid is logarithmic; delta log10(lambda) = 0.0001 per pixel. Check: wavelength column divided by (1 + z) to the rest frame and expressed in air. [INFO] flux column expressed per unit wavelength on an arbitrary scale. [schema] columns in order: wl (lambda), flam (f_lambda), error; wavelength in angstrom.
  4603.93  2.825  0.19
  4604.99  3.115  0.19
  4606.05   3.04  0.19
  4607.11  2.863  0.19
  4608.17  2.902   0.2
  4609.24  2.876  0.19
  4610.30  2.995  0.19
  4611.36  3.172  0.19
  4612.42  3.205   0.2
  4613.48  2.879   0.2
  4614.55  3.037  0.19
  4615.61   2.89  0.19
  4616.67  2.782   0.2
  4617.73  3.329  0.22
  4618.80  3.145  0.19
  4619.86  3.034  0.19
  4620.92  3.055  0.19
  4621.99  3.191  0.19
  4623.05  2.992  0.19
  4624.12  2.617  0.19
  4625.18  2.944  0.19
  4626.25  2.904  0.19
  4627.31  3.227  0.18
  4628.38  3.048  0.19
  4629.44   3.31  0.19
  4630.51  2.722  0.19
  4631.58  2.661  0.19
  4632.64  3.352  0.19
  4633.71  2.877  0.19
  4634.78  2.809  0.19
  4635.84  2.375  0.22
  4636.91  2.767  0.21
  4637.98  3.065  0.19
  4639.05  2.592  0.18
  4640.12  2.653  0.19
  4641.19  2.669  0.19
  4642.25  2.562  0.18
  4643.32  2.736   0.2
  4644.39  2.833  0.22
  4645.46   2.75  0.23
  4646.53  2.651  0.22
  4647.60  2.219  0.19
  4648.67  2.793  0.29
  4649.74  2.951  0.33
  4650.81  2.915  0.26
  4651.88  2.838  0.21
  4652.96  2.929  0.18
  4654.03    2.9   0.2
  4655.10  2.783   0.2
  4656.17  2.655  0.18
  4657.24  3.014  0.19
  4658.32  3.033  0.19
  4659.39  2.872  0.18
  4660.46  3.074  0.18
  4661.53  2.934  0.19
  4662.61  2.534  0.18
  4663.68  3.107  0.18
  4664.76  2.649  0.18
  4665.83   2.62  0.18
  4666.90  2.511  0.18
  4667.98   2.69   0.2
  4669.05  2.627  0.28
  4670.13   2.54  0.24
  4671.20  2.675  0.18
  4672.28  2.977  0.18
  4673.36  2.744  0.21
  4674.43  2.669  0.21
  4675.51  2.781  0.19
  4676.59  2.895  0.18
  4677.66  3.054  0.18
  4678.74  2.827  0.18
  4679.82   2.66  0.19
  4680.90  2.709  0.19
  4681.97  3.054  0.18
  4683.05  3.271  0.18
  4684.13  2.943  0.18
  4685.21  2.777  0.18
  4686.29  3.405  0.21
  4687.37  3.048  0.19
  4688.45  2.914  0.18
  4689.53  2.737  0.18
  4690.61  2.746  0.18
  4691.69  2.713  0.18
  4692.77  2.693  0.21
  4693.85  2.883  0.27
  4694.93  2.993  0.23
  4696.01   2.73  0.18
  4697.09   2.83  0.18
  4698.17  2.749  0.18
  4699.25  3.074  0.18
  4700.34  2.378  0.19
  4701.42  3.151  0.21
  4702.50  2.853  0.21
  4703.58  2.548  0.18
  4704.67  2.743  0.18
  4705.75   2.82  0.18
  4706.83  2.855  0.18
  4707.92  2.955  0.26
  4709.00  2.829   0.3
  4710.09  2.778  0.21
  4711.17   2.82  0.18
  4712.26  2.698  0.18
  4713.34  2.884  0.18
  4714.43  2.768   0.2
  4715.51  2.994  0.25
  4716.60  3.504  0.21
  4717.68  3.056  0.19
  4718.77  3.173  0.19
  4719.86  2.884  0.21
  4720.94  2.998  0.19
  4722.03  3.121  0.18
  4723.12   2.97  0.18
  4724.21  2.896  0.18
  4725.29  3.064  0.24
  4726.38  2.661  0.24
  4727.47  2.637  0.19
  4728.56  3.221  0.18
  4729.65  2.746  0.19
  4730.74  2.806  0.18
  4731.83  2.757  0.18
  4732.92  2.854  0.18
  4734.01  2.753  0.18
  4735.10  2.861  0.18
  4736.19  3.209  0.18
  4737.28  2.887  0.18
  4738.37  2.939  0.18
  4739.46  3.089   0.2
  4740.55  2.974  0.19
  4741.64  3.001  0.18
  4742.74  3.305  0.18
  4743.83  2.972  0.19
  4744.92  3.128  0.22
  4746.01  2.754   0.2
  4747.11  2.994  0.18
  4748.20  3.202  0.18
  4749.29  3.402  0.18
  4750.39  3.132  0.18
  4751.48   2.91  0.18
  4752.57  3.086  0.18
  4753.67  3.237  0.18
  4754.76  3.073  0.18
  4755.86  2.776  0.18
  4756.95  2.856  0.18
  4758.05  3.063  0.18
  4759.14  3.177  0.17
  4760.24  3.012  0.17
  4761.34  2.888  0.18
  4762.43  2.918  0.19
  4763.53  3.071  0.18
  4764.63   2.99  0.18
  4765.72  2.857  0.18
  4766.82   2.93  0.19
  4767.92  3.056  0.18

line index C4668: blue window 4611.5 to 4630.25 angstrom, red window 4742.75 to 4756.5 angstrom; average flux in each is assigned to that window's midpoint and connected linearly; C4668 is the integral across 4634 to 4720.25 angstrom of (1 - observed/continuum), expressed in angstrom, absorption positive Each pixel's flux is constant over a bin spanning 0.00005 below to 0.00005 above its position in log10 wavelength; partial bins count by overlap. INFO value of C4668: 6.33 angstrom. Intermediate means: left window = 3.03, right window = 3.07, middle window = 2.82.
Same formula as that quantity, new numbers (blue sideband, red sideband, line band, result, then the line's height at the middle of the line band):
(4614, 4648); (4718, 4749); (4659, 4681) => 1.03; 2.91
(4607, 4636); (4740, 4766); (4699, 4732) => 1.39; 3.02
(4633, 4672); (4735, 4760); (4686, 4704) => 0.27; 2.89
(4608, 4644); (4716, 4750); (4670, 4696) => 0.84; 2.96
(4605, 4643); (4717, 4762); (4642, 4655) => 0.80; 2.94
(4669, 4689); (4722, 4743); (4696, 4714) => 0.58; 2.9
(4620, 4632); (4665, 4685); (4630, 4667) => 1.31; 2.89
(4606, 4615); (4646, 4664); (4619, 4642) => 0.18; 2.92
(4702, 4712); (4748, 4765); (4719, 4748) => -0.17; 2.93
